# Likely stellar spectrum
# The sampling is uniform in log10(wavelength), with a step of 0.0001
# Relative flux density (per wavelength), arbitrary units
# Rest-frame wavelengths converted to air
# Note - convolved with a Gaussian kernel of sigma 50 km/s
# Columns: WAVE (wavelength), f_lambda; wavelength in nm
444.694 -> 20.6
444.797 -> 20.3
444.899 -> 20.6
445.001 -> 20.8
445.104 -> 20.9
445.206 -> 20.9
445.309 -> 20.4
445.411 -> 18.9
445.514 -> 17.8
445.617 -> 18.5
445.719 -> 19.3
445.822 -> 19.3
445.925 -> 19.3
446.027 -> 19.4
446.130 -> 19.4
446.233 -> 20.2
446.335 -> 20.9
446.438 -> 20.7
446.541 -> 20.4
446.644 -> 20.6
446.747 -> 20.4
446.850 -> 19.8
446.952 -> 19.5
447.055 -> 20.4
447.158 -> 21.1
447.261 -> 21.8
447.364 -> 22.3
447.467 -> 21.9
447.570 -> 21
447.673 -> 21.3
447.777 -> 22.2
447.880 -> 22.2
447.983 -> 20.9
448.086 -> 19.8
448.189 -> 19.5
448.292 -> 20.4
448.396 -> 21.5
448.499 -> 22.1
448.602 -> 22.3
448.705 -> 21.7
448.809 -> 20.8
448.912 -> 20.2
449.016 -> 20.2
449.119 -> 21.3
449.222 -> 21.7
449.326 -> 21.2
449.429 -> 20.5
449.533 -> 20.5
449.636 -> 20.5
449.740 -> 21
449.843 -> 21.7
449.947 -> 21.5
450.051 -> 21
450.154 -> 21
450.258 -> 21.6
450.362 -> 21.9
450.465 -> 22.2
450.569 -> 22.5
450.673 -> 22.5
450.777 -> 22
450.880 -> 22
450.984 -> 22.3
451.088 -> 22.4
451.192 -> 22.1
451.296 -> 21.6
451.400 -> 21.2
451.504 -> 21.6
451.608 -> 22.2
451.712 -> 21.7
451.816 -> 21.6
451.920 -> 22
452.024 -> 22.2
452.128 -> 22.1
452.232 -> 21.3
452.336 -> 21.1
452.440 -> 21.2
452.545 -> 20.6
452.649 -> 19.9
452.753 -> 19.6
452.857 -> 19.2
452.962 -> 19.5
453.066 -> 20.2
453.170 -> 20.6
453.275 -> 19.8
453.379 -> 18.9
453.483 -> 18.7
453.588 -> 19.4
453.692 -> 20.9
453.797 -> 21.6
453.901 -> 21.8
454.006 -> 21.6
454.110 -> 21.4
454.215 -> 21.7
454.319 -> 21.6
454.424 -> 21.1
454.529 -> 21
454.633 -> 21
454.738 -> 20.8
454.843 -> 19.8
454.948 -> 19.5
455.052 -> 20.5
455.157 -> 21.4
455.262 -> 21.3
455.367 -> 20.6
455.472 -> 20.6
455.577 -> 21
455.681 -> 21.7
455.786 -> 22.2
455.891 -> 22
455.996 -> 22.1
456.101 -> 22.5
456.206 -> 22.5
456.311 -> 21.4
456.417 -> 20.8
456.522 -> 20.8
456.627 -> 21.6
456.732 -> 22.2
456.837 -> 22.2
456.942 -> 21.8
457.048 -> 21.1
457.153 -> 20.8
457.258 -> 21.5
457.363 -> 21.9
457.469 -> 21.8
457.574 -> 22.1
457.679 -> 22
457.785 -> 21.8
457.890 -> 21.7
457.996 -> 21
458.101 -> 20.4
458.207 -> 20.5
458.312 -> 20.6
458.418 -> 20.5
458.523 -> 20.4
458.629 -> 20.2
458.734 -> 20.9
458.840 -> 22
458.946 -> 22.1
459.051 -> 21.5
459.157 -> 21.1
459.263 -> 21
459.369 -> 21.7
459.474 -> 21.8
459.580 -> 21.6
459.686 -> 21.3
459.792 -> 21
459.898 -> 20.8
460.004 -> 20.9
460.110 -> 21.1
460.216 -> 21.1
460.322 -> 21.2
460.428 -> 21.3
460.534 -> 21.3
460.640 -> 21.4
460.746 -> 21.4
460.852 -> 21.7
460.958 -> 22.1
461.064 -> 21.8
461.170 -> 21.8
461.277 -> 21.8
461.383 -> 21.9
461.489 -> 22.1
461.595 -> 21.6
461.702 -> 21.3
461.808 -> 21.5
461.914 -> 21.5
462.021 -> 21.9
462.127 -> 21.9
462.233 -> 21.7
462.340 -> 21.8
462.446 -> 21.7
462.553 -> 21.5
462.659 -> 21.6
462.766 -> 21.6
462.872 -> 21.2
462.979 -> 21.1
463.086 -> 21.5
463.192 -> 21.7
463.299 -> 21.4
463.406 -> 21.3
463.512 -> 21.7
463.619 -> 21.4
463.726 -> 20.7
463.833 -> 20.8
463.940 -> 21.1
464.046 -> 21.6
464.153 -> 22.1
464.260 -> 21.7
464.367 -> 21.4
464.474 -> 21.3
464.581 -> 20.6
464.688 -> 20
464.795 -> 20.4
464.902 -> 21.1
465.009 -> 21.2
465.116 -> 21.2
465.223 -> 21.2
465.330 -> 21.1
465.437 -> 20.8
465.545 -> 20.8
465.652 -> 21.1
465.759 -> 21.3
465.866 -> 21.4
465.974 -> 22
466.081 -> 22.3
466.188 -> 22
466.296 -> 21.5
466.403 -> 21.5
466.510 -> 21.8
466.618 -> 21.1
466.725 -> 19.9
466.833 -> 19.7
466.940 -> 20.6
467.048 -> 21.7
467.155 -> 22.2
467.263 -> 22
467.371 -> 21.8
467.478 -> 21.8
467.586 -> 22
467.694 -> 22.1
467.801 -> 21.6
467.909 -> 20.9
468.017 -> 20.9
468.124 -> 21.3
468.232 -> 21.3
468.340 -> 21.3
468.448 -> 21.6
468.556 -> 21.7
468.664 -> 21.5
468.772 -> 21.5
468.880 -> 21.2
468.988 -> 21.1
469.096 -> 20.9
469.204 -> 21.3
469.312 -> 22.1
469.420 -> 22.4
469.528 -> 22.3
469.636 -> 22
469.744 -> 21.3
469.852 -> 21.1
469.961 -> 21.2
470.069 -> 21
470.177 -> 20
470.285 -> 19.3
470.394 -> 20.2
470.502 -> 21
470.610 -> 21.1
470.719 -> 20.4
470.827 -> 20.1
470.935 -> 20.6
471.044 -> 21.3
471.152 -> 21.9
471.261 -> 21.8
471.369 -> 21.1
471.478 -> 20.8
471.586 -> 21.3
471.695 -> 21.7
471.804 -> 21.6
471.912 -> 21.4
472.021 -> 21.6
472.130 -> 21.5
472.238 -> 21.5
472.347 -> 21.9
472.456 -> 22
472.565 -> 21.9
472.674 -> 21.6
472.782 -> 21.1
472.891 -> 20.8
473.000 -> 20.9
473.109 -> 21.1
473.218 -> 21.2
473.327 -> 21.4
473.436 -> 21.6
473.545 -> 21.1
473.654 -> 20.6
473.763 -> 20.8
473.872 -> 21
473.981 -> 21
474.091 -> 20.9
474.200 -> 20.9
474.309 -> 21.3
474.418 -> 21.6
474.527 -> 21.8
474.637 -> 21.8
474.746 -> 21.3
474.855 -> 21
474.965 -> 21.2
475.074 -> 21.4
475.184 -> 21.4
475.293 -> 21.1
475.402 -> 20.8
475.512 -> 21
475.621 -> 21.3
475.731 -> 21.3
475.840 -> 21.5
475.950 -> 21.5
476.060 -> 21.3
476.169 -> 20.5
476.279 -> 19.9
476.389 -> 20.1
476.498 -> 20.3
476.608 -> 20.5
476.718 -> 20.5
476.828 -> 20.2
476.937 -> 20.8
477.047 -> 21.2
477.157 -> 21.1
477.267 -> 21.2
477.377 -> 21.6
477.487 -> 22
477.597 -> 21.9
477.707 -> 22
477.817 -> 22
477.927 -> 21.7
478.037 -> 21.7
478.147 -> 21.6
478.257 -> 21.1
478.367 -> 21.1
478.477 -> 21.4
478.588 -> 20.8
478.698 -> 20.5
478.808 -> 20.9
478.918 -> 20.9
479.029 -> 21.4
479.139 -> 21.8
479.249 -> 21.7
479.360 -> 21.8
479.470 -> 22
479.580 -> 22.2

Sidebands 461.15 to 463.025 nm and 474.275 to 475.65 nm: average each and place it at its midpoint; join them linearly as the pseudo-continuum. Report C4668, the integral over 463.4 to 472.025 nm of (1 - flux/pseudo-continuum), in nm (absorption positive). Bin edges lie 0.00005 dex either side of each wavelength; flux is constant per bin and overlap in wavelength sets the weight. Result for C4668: 0.10 nm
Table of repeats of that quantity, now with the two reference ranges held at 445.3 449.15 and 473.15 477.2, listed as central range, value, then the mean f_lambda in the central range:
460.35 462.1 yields -0.07 nm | 21.7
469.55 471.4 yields 0.00 nm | 20.9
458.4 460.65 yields -0.05 nm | 21.2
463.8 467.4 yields -0.07 nm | 21.2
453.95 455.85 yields -0.04 nm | 21.1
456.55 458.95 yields -0.07 nm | 21.3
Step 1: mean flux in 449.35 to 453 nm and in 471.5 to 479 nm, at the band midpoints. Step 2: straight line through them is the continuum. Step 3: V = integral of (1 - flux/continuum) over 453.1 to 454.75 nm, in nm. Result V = 0.05 nm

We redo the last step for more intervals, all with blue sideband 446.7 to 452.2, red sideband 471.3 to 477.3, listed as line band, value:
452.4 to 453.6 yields 0.087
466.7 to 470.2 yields -0.032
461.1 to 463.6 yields -0.041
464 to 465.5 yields 0.009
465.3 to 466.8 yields -0.006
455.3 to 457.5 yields -0.027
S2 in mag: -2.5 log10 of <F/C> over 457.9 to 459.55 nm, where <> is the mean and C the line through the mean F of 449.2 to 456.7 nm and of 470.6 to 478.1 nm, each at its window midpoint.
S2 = 0.006 mag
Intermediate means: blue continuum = 21.2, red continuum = 21.2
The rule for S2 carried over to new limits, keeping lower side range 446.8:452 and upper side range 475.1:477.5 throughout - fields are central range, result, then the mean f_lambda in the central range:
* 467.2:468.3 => -0.02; 21.6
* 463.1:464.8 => 0.00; 21.2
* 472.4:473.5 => -0.02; 21.4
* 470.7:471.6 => 0.00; 21.1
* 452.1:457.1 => 0.02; 21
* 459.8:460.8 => 0.00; 21.2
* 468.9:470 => -0.03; 21.6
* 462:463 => -0.02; 21.6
